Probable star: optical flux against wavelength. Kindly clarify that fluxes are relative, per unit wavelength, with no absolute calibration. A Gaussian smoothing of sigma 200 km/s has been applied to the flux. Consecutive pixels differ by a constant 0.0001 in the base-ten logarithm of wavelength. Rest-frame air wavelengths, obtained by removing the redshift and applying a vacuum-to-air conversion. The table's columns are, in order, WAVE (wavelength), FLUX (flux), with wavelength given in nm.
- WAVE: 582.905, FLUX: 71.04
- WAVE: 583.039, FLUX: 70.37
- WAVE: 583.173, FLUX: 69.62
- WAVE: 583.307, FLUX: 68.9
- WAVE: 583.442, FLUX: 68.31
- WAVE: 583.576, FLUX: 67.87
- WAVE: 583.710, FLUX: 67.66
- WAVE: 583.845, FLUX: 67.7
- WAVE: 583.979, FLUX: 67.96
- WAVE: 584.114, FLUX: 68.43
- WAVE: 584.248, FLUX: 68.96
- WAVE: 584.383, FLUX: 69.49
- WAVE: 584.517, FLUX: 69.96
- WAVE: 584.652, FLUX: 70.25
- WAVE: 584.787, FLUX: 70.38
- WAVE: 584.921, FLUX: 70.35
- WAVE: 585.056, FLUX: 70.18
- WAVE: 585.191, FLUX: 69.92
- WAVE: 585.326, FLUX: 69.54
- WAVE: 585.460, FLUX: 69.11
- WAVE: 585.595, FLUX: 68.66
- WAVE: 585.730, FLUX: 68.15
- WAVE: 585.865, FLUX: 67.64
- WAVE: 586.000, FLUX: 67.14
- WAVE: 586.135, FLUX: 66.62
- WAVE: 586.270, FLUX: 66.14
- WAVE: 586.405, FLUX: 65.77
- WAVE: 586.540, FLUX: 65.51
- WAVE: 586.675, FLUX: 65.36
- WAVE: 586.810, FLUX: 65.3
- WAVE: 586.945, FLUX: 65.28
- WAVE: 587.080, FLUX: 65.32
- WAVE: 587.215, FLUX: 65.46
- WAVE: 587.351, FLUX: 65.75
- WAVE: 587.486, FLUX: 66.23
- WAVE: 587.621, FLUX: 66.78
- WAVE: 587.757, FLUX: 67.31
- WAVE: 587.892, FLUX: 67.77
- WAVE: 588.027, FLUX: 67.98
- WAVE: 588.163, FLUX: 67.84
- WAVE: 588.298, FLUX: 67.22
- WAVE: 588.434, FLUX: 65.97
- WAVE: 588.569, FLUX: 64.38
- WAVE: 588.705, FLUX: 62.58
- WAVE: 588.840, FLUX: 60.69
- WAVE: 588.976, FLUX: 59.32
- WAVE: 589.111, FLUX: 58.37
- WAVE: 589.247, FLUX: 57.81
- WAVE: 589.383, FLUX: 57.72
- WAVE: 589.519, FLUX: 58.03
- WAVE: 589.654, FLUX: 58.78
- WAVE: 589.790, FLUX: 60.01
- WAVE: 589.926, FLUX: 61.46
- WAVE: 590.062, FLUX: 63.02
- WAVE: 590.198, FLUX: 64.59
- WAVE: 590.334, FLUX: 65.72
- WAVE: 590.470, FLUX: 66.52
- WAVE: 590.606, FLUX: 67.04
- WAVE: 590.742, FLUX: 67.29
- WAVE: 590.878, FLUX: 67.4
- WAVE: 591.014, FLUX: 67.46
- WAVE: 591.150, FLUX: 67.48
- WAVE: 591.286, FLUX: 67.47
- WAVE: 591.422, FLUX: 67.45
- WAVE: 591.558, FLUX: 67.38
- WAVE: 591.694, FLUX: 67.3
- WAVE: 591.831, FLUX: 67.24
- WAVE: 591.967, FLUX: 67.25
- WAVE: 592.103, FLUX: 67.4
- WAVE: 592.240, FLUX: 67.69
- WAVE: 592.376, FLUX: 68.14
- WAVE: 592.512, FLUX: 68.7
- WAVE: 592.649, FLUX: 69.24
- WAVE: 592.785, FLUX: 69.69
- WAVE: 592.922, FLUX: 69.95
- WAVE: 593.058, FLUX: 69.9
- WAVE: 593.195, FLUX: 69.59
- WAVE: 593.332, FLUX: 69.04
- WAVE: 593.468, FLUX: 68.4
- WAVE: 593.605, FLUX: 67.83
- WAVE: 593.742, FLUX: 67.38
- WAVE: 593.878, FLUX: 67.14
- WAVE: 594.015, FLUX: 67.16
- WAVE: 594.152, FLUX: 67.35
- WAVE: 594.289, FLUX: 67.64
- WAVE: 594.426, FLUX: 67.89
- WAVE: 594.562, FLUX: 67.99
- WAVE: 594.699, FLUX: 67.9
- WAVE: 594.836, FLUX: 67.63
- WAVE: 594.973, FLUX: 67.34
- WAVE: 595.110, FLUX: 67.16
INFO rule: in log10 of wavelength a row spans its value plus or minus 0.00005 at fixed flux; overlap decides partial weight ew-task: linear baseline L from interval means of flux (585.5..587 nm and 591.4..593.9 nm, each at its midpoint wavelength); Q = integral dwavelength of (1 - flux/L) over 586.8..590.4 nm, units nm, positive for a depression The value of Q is 0.19 nm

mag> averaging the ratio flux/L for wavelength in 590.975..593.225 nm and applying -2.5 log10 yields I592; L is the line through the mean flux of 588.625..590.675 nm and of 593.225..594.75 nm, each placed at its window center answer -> -0.05 mag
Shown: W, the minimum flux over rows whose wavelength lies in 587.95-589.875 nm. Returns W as 57.72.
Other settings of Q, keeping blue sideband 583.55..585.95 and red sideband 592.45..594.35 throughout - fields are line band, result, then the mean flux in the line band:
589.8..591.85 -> 0.08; 66.1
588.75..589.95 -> 0.17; 59.1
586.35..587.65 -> 0.06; 65.7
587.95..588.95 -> 0.05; 65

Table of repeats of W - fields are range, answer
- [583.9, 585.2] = 67.96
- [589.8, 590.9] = 61.46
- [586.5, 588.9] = 60.69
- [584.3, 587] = 65.28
